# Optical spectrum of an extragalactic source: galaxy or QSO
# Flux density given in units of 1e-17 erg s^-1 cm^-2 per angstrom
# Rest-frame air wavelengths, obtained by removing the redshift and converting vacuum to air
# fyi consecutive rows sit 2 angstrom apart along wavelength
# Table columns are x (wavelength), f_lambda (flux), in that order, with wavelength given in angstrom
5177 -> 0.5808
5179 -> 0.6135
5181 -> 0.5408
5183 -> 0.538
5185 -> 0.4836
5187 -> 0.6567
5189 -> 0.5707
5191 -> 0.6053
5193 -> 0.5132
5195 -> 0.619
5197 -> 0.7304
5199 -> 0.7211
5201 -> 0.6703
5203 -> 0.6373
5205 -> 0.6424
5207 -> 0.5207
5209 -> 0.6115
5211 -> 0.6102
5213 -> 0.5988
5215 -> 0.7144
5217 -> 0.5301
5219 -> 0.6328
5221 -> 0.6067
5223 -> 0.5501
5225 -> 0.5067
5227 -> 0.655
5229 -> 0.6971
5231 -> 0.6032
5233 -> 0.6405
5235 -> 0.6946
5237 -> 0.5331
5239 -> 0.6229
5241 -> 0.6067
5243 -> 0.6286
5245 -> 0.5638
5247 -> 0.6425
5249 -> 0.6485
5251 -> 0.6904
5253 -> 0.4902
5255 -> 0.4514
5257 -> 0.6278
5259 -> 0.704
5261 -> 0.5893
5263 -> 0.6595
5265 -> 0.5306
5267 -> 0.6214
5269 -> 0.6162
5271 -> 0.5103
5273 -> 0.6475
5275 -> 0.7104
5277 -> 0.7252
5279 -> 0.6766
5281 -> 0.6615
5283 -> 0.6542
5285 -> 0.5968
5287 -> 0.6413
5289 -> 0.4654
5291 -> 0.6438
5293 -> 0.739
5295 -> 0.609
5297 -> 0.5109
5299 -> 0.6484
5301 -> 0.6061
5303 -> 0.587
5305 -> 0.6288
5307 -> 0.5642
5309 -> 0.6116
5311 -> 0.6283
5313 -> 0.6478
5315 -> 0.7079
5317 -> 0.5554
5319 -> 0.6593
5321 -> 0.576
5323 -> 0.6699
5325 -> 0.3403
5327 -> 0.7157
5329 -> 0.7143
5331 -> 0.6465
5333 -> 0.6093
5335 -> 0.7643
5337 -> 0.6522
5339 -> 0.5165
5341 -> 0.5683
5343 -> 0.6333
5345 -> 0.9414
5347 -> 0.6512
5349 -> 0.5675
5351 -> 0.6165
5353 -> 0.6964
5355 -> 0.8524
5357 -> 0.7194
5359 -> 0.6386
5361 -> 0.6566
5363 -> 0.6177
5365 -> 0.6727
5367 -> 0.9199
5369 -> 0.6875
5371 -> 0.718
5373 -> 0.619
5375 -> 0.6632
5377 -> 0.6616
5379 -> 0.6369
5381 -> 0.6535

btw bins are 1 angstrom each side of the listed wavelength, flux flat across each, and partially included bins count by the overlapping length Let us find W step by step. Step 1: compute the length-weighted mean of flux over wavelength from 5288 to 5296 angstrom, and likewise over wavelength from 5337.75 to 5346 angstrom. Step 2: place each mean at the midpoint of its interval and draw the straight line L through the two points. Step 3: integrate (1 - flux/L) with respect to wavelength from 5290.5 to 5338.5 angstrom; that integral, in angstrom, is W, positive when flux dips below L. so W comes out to 0.9 angstrom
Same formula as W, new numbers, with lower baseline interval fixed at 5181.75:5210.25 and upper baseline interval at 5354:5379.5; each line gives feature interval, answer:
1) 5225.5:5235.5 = -0.36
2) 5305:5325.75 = 2.17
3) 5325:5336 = 0.34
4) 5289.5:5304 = 1.01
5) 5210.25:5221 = 0.03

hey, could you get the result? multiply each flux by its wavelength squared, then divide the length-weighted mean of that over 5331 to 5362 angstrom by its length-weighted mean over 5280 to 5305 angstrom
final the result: 1.1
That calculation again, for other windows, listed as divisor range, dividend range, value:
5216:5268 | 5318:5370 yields 1.14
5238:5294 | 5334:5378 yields 1.14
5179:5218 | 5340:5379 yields 1.21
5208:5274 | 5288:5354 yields 1.06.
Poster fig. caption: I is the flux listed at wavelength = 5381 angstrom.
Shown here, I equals 0.6535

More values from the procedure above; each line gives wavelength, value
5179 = 0.6135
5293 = 0.739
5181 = 0.5408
